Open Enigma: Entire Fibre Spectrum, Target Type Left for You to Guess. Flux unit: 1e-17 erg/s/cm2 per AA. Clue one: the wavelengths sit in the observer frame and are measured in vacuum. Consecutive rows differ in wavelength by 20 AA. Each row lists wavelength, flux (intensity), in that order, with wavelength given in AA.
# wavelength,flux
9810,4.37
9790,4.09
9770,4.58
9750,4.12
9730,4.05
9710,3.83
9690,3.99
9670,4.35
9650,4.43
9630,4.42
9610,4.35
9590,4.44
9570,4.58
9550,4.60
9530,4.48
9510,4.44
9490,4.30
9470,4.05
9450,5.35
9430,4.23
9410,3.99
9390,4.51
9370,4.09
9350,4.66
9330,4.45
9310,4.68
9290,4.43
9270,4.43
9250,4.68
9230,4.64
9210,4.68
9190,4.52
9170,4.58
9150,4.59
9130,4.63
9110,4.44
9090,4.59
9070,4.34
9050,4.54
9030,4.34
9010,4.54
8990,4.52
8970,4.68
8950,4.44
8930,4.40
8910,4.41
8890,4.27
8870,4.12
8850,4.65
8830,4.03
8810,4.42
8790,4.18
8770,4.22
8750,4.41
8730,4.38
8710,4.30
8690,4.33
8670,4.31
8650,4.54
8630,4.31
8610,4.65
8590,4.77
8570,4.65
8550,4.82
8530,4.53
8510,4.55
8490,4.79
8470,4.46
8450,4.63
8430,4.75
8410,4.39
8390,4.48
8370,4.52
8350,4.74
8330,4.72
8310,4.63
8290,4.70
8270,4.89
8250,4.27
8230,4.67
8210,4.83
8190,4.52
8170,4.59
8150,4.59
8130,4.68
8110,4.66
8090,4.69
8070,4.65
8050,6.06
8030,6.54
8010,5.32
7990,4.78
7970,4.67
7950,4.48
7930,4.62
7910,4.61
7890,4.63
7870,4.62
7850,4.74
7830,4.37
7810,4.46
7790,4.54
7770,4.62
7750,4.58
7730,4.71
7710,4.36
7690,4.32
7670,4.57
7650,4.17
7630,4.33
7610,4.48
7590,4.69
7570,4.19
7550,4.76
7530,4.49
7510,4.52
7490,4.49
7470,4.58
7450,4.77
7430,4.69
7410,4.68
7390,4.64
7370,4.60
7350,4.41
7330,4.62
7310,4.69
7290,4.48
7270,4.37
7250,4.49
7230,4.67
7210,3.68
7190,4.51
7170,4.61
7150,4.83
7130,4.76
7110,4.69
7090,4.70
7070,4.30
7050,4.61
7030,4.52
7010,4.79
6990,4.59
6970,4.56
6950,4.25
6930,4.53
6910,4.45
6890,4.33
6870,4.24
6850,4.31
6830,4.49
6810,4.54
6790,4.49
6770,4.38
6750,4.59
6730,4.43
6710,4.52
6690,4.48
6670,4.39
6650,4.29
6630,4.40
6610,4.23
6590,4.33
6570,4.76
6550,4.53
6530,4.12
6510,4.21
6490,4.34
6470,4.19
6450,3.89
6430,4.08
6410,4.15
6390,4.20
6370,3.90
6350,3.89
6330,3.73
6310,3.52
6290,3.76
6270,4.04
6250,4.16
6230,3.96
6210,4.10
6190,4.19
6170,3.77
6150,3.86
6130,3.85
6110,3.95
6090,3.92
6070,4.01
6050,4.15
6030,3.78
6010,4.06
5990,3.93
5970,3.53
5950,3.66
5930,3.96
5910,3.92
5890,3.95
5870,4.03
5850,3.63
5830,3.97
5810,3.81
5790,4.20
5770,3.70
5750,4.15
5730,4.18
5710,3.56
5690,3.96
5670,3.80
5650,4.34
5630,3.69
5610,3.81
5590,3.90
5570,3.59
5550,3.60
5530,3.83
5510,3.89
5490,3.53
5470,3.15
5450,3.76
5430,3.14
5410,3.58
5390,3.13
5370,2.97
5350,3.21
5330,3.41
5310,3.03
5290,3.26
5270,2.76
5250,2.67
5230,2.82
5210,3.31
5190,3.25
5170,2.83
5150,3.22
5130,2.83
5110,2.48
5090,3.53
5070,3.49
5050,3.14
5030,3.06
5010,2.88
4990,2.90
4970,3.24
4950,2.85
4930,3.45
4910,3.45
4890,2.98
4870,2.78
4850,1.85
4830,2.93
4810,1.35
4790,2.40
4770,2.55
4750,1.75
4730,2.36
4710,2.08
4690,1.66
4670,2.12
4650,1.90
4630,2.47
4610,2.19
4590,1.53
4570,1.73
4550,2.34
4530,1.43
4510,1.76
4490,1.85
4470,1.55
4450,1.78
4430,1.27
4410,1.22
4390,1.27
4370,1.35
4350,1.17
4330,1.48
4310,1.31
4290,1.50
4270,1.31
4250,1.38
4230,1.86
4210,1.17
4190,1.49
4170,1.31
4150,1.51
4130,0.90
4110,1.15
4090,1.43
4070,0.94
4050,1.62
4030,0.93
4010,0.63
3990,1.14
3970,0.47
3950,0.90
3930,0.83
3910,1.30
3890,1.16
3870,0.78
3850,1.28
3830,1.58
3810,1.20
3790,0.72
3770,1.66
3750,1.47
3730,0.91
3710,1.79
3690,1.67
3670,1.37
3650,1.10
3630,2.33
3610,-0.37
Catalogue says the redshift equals 0.222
